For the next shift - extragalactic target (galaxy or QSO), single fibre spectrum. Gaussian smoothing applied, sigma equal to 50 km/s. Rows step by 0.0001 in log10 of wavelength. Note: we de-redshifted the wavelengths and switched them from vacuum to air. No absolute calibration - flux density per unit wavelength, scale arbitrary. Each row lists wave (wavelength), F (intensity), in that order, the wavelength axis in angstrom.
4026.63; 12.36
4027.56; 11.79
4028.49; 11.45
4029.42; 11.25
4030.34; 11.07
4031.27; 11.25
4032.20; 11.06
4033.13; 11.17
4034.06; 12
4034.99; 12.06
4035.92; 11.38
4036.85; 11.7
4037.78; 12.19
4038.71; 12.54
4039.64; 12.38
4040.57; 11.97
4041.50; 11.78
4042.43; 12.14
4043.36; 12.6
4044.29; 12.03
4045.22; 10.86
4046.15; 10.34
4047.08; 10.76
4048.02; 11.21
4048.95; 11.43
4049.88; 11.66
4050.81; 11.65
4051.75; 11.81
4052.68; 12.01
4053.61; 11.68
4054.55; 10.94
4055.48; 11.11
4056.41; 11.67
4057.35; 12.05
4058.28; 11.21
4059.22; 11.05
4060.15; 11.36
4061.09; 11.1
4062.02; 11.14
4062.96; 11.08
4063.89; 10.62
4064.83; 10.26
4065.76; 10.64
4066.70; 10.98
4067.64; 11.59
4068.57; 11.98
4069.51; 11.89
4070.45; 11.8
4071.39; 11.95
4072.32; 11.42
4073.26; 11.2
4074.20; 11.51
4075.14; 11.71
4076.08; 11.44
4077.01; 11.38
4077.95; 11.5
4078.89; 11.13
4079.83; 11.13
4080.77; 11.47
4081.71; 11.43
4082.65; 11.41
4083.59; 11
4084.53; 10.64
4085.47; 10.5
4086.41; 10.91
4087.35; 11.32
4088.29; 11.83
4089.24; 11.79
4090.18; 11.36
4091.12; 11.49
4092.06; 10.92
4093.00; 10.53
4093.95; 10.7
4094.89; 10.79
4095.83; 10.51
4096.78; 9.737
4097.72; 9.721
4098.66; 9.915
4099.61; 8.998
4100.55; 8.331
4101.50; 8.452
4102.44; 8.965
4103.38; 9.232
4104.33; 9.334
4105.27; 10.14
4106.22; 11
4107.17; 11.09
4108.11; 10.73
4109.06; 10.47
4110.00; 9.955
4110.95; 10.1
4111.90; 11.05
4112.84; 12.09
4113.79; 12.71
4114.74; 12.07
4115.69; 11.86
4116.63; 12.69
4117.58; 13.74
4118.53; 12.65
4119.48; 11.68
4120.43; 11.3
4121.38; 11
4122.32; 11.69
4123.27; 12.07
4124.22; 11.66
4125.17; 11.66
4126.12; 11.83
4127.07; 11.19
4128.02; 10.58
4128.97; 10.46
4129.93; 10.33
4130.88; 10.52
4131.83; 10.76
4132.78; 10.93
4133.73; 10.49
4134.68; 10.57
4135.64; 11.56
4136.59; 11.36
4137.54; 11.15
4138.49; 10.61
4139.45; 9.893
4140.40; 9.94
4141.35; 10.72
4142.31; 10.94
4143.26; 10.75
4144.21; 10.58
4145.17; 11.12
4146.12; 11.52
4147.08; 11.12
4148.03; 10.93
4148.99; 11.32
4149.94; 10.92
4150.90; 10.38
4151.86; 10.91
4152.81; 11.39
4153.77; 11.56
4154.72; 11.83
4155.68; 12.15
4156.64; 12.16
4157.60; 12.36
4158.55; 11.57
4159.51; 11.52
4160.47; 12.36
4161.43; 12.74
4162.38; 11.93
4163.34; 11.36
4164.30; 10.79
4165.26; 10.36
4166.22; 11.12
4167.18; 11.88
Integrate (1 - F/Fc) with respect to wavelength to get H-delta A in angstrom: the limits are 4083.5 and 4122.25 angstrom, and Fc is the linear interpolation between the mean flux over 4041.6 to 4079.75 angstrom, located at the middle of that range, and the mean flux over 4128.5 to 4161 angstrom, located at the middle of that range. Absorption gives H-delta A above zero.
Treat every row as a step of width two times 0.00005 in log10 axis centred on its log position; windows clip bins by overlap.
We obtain 1.4 angstrom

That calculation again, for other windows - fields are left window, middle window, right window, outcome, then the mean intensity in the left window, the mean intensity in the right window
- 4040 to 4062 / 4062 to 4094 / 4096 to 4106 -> -2.87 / 11.5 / 9.36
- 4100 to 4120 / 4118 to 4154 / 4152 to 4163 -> 1.22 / 10.9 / 11.9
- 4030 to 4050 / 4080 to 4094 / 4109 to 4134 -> 0.41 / 11.6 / 11.4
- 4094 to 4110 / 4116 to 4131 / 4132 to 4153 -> -1.74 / 9.87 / 10.9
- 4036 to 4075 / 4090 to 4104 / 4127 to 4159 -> 1.65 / 11.5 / 11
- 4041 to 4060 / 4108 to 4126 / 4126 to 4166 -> -0.68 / 11.5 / 11.1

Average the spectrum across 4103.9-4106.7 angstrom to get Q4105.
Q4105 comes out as 10.2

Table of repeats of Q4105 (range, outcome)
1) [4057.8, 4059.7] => 11.2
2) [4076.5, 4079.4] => 11.4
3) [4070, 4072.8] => 11.7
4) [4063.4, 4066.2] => 10.5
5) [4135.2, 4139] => 11.2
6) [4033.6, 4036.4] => 11.8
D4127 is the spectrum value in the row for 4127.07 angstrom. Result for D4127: 11.19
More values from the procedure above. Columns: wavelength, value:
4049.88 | 11.66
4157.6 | 12.36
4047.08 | 10.76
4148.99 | 11.32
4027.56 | 11.79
